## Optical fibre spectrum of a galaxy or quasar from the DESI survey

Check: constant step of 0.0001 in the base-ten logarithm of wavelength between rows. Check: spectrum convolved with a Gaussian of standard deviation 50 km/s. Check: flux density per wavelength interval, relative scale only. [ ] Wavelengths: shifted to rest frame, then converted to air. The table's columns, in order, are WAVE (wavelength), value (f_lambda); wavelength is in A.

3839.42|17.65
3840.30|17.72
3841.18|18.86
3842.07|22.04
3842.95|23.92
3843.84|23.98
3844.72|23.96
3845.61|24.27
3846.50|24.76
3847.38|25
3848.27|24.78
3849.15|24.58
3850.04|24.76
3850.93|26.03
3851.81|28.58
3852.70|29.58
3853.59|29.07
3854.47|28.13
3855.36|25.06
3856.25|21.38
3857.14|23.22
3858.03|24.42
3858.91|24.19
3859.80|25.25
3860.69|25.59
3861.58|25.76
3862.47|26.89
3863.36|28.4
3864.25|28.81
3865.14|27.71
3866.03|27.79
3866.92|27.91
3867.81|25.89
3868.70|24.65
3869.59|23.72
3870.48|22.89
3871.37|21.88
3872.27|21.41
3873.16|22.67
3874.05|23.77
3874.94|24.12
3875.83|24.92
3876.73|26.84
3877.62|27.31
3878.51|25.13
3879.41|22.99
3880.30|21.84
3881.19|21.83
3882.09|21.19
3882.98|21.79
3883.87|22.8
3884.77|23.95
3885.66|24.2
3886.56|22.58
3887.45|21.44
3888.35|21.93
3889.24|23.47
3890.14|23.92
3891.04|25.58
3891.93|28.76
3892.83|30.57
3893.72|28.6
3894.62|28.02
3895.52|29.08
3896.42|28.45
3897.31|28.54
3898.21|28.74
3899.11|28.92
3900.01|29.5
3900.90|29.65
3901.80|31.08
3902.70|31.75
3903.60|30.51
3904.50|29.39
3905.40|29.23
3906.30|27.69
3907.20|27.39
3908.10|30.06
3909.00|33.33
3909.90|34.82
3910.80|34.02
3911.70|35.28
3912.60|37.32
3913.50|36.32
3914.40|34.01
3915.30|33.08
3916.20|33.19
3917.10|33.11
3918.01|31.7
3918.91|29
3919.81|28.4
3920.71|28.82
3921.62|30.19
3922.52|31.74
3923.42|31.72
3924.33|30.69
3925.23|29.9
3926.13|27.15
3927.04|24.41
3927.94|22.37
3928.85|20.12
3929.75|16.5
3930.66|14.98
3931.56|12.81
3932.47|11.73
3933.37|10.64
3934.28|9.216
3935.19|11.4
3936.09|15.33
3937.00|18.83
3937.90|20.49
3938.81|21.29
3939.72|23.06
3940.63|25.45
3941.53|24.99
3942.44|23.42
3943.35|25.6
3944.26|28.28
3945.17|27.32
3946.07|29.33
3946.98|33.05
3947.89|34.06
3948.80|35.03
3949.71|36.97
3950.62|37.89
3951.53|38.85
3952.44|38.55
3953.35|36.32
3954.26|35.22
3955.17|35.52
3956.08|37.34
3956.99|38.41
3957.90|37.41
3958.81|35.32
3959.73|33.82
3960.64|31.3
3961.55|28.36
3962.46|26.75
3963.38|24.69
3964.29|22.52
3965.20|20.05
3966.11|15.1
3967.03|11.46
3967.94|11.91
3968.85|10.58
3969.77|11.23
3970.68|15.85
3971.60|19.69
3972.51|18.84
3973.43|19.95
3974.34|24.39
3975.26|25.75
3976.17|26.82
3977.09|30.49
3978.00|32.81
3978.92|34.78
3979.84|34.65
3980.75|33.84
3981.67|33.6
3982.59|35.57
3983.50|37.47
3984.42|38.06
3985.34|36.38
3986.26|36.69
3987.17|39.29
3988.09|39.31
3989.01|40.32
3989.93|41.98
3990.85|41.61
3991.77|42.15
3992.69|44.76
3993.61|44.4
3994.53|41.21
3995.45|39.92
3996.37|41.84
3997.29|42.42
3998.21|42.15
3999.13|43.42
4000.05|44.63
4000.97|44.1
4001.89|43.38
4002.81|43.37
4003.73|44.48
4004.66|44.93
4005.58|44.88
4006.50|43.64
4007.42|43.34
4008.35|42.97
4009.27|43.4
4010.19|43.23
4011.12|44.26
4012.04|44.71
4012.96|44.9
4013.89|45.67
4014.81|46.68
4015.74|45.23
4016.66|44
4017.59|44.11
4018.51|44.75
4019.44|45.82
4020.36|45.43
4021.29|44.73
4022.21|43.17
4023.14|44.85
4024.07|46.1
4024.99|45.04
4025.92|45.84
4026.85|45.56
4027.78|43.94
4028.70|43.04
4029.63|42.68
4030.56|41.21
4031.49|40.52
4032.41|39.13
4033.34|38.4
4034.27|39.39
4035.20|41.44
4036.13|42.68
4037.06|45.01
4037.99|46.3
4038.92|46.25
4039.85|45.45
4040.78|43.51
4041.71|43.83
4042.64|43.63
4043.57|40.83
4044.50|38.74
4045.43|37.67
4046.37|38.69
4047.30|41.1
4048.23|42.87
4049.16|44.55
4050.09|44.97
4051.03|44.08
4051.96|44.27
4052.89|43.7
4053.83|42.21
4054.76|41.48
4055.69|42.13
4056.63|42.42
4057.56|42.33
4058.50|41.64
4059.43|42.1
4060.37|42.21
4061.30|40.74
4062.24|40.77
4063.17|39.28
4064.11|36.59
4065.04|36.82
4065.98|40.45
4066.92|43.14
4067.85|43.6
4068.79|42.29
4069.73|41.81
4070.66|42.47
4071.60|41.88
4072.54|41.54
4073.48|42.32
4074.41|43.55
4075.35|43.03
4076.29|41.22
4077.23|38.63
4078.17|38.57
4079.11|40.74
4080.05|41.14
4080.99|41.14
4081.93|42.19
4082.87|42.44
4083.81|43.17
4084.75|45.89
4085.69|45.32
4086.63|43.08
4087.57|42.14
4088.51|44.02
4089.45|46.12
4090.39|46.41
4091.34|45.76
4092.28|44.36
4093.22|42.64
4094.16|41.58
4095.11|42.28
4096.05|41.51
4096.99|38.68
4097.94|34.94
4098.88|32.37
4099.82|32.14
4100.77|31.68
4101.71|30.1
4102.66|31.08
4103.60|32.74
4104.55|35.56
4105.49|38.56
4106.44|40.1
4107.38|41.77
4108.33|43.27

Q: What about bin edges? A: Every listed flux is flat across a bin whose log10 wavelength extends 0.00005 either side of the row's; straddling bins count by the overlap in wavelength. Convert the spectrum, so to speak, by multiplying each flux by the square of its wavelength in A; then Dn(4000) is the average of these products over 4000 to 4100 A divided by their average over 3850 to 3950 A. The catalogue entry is 1.8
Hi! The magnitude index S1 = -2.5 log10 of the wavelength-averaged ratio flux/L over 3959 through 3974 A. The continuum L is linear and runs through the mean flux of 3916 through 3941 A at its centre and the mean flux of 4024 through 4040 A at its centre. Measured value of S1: 0.42 mag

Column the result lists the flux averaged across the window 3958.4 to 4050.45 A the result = 38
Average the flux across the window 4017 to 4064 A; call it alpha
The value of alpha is 42.8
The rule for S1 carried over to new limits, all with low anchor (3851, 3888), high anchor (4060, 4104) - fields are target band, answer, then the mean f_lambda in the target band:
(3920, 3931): 0.121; 25.9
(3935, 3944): 0.367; 21.4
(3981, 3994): -0.170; 39.3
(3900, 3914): -0.153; 31.8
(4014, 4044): -0.193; 43.7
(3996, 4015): -0.249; 43.9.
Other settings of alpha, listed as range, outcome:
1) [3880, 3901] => 25.6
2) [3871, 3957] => 27.2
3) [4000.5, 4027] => 44.6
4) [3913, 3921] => 32.1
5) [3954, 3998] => 31.3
